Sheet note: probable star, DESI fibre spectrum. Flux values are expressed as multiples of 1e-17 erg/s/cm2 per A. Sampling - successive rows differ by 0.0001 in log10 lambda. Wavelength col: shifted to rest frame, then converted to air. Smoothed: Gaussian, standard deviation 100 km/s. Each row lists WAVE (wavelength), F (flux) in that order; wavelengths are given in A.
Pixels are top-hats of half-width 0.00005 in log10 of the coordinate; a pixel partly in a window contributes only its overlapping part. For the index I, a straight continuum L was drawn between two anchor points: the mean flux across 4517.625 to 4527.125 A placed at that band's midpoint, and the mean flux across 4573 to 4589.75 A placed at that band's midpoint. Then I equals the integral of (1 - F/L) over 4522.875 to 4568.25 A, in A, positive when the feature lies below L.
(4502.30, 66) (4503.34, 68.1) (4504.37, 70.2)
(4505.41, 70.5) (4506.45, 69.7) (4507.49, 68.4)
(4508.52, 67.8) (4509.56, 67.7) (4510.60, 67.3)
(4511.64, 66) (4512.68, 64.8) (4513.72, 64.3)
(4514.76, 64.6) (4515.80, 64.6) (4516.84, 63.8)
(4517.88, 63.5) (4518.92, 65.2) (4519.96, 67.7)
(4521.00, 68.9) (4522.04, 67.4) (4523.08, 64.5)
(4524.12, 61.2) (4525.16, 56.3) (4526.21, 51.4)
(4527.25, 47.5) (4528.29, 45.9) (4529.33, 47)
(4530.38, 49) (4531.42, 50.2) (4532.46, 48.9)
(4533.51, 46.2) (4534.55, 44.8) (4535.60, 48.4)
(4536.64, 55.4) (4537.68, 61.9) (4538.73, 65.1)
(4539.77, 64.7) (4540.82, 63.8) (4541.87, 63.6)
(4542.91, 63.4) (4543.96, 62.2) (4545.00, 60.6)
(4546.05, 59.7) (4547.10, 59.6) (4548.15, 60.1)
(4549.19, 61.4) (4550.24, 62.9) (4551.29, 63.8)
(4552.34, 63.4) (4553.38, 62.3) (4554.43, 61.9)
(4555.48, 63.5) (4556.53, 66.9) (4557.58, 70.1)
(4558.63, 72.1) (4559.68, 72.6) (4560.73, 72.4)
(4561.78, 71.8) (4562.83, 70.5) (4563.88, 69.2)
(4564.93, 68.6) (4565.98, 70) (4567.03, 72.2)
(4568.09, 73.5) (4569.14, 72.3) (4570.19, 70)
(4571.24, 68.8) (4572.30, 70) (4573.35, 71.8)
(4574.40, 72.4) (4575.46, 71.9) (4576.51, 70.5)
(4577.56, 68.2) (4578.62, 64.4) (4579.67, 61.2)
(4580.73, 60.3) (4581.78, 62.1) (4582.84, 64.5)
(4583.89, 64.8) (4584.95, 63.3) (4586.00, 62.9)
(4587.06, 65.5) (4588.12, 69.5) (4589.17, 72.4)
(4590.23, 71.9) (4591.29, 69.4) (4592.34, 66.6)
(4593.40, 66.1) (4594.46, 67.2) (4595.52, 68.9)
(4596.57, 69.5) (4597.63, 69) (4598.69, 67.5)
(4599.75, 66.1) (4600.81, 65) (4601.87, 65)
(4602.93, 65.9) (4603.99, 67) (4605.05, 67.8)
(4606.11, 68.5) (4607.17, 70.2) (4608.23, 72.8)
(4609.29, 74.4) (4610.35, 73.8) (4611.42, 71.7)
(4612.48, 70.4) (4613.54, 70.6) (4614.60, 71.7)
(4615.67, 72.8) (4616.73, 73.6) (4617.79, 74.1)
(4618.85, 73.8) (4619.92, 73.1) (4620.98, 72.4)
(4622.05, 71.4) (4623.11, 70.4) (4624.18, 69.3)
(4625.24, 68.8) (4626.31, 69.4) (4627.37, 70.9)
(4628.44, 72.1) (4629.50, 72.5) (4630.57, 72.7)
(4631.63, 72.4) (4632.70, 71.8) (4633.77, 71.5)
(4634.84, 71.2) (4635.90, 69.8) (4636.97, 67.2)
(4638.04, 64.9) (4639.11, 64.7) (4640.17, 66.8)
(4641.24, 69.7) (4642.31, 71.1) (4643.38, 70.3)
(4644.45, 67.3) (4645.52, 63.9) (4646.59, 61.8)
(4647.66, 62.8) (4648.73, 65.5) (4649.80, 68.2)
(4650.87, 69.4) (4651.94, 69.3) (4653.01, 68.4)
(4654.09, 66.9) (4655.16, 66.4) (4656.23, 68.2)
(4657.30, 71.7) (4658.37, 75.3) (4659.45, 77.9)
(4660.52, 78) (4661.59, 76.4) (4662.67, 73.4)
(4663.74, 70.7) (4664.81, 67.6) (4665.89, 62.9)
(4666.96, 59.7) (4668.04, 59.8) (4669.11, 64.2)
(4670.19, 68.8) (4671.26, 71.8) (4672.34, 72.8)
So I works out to 2.1 A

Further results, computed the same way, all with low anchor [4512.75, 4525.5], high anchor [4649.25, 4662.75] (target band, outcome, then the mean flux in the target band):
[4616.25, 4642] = -0.2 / 70.6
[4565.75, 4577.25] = -0.7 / 71.2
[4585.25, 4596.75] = 0.0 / 68.1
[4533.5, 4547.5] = 1.4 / 59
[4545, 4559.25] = 0.5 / 63.6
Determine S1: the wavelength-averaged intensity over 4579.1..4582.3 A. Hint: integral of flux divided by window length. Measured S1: 61.3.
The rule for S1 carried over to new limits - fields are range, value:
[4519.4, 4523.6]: 67.2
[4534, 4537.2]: 49.8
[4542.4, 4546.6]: 61.4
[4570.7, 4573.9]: 70.2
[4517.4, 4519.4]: 64.4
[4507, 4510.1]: 68.1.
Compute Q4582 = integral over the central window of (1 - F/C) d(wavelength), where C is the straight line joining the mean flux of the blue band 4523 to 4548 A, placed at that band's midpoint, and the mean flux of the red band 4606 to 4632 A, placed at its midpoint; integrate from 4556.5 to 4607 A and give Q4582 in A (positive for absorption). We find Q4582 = -3.0 A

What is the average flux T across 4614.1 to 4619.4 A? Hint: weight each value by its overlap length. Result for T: 73.2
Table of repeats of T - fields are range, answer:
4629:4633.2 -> 72.3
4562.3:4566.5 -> 69.6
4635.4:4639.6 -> 66.5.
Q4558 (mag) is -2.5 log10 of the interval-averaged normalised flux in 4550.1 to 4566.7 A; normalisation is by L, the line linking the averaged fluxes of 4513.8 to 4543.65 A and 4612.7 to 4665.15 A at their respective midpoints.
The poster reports -0.107 mag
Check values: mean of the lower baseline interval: 58.2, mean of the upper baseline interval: 70.2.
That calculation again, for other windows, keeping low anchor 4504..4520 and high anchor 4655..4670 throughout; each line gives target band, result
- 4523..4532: 0.27 mag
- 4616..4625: -0.05 mag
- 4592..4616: -0.01 mag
